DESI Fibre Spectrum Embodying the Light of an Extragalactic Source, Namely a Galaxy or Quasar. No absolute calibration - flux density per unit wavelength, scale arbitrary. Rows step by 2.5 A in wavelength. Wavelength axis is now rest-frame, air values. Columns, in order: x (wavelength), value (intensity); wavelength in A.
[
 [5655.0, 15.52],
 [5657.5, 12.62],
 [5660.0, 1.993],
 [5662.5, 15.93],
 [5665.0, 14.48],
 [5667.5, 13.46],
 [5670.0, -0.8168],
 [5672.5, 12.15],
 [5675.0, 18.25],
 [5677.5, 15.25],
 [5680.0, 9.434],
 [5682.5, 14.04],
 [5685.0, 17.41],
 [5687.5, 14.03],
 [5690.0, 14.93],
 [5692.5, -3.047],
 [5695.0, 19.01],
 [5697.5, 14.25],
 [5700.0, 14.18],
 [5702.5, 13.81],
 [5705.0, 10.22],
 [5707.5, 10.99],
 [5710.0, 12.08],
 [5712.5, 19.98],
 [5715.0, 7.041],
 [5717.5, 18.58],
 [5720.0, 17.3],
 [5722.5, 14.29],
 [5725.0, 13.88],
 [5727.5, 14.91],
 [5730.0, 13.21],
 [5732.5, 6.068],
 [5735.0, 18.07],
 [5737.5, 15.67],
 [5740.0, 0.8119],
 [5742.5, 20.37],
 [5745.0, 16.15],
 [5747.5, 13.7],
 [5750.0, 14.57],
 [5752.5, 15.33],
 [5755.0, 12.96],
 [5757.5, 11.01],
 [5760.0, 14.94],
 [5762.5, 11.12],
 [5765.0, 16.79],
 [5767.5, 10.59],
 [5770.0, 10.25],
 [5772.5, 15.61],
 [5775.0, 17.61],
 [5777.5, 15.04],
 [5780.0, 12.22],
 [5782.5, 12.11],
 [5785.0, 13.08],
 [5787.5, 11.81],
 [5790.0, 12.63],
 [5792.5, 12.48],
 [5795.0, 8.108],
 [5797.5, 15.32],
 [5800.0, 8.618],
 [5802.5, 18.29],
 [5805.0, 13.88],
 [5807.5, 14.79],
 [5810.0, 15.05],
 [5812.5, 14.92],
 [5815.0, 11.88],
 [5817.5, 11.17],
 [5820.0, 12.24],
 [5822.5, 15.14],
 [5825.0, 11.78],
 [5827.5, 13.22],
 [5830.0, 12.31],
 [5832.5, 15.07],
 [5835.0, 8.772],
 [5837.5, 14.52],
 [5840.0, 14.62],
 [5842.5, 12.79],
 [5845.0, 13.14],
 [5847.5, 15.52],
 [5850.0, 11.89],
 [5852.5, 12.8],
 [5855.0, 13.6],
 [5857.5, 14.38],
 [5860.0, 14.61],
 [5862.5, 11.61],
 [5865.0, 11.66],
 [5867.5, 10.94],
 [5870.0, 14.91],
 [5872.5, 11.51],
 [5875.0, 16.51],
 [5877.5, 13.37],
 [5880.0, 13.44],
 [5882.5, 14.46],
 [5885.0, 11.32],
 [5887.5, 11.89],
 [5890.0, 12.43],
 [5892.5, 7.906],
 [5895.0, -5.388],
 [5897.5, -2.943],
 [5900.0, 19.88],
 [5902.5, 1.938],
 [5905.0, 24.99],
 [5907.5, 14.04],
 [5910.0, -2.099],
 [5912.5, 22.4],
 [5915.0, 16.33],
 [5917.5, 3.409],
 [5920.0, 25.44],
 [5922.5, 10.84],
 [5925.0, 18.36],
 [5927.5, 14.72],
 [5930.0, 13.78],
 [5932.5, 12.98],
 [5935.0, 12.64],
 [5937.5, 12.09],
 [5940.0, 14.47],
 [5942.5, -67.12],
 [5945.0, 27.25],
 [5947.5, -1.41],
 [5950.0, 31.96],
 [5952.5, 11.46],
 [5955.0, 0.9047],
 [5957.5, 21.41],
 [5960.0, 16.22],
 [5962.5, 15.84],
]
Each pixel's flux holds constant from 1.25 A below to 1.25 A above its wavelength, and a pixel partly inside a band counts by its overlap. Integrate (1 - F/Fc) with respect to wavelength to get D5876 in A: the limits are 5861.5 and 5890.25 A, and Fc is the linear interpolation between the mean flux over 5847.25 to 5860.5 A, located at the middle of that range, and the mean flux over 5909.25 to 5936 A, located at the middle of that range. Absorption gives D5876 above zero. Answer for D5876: 1.7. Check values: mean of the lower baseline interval 13.6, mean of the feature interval 12.9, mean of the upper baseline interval 13.8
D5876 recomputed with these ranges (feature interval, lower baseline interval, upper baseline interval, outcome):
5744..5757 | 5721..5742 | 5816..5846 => -1.82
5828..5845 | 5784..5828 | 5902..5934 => 0.29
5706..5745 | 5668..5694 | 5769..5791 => -4.35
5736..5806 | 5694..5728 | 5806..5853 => 2.50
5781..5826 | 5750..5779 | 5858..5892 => 1.65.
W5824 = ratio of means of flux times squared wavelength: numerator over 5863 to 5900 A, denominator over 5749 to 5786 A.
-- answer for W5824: 0.81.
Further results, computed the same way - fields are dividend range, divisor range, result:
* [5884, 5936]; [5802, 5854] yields 0.89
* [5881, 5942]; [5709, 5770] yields 0.85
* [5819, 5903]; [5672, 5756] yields 0.92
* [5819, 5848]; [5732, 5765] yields 1.01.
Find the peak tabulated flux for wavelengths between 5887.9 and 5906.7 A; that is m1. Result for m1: 24.99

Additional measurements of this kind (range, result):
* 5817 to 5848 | 15.52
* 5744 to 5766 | 16.79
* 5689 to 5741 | 19.98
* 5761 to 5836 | 18.29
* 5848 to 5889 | 16.51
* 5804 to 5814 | 15.05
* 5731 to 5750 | 20.37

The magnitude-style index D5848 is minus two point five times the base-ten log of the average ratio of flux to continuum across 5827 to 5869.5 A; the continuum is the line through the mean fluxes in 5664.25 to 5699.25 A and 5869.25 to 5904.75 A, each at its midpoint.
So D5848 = -0.21 mag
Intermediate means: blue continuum 12.3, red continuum 10.4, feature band 13.1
